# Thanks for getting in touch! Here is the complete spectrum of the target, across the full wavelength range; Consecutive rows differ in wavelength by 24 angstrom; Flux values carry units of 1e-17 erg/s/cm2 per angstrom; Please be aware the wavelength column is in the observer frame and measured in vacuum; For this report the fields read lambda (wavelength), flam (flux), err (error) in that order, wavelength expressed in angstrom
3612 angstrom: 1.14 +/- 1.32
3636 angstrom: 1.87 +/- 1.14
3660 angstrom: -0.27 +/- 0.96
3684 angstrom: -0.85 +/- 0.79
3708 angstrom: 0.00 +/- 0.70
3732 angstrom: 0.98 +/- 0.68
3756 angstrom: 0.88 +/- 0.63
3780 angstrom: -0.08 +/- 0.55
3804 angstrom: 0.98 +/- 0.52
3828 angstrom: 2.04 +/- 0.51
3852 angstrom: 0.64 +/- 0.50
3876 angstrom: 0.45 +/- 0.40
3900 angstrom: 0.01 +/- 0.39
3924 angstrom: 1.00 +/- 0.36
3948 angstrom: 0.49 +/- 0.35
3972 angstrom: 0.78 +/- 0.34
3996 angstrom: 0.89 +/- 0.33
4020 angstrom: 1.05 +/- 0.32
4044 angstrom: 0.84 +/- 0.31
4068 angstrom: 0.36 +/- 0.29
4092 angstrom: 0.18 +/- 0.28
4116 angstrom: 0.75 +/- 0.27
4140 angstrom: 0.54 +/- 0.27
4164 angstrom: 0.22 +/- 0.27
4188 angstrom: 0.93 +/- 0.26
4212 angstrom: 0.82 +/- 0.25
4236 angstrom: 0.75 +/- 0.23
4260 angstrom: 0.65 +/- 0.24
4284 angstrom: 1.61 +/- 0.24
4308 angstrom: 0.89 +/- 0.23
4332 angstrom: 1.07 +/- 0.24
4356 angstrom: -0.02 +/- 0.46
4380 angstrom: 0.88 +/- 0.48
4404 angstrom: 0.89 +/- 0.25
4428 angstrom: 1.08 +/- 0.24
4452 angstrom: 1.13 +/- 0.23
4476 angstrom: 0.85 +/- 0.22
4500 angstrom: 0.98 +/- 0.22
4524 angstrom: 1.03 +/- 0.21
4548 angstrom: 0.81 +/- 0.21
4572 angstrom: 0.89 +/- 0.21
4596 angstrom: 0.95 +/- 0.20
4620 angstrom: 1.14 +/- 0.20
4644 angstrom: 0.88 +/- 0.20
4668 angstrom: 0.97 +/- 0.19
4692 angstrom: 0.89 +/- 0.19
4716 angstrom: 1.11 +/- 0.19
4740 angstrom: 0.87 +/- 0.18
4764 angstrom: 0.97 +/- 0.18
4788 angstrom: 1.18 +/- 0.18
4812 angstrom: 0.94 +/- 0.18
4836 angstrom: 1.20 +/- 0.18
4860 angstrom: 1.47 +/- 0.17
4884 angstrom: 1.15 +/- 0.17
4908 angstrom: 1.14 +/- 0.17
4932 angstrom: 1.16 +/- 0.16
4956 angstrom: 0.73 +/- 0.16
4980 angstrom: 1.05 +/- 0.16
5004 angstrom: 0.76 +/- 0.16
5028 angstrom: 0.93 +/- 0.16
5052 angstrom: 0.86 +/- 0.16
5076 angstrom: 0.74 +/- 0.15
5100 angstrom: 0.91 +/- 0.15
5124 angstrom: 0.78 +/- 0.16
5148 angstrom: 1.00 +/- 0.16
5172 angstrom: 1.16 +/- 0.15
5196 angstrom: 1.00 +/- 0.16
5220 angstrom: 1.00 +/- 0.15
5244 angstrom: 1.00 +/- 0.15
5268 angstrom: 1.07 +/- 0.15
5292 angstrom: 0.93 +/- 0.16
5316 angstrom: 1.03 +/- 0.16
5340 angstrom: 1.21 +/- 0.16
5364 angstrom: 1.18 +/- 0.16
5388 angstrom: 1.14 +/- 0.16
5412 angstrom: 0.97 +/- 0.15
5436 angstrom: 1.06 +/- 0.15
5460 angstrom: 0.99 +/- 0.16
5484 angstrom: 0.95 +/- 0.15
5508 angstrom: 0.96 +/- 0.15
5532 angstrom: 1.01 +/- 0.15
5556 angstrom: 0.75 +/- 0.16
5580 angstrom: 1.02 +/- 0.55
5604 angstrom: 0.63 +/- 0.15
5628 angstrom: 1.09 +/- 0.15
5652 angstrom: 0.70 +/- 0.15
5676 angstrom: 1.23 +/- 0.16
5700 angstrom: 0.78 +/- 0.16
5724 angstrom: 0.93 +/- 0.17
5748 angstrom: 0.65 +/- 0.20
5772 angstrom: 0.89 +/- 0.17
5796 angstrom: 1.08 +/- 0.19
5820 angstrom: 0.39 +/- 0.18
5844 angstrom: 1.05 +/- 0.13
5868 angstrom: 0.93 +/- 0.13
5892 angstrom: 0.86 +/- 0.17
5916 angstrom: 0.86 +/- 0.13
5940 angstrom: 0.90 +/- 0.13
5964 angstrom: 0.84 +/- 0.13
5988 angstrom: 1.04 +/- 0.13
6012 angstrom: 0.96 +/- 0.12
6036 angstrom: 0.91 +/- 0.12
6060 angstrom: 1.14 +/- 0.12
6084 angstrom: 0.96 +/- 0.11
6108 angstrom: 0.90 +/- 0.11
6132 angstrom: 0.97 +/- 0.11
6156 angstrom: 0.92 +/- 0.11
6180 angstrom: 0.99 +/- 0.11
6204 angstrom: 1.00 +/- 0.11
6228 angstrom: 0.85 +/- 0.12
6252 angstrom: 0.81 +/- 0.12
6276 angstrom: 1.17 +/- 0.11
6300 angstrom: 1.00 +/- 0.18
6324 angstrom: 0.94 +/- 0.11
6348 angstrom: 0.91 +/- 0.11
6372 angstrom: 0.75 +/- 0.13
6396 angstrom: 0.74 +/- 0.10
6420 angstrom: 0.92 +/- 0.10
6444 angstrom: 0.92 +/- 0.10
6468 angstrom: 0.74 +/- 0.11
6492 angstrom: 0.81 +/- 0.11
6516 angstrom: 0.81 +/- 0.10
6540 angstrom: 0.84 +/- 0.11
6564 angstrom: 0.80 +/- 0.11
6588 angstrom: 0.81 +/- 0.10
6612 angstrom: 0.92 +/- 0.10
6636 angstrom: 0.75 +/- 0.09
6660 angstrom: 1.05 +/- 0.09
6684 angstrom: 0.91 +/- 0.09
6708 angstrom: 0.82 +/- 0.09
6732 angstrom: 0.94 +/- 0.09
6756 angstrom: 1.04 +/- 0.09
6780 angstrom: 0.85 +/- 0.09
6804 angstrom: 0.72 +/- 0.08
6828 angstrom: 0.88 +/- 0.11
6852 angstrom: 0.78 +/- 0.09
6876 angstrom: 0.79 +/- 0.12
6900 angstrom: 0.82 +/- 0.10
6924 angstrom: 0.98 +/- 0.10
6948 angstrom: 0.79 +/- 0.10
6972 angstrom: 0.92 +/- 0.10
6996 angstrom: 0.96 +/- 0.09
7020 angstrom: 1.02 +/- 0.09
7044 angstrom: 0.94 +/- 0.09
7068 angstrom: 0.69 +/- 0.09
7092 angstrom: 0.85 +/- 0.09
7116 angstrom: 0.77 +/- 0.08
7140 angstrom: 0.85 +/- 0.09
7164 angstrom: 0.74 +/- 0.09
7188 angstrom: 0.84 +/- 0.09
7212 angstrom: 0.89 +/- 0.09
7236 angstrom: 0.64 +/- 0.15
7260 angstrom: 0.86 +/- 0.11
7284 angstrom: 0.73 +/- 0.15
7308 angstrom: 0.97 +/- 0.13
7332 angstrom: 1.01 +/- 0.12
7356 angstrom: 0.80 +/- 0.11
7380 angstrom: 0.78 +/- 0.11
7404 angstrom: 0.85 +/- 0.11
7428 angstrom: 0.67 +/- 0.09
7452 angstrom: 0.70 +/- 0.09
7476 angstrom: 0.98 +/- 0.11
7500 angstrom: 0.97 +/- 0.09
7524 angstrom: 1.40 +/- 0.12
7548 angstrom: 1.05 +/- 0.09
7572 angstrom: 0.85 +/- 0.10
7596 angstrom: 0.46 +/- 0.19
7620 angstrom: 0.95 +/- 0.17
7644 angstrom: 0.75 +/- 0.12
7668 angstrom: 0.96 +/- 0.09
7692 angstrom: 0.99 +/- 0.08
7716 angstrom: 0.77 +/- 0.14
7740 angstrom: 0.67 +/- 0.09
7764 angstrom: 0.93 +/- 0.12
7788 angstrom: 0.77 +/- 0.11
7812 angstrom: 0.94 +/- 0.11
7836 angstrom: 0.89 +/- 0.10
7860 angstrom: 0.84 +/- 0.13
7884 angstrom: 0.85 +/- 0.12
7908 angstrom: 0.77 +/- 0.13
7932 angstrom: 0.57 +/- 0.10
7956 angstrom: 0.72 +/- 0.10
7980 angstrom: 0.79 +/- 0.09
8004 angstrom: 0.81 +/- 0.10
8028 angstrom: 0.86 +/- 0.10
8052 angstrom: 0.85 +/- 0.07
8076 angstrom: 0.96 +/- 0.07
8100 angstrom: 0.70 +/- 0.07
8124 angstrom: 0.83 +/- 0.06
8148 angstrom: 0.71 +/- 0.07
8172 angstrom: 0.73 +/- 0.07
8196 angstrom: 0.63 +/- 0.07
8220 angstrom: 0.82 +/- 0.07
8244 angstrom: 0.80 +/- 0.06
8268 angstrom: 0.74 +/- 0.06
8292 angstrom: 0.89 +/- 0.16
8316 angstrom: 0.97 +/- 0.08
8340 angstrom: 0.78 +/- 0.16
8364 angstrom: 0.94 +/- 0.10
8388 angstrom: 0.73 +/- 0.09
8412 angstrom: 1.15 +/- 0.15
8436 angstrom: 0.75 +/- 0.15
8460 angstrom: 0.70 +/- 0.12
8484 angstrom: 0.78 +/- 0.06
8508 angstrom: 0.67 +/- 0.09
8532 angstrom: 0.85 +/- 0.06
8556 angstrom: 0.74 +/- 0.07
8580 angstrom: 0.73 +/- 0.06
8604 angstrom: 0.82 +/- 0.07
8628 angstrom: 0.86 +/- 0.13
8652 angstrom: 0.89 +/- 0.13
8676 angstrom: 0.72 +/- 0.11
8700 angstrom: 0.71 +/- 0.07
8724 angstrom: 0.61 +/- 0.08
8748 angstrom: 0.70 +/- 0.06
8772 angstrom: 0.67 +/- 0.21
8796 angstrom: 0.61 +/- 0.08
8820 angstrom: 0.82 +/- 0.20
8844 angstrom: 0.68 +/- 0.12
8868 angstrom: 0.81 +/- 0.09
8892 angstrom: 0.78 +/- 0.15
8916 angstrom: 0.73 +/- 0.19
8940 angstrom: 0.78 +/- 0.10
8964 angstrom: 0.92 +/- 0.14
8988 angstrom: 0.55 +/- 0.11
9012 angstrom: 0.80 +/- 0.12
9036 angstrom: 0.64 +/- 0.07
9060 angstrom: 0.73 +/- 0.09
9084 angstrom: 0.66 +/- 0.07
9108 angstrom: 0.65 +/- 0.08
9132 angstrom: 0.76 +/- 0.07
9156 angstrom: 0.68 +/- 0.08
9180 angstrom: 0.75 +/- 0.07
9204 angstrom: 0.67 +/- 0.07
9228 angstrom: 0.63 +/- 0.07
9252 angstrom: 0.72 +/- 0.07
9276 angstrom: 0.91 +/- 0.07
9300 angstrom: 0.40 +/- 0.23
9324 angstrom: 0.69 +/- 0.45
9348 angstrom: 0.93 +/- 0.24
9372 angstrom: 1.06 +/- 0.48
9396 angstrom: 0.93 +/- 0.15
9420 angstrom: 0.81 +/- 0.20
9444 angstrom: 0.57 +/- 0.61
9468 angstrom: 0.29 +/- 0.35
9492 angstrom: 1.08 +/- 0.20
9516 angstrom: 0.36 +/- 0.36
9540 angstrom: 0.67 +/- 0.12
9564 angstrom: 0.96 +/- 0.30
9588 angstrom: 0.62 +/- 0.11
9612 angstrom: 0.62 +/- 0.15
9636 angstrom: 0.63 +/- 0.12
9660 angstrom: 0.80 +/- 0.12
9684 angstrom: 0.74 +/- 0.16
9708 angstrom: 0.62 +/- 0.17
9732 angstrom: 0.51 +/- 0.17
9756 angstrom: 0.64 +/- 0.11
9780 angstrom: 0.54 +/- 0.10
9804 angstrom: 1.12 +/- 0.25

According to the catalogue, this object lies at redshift 0.146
